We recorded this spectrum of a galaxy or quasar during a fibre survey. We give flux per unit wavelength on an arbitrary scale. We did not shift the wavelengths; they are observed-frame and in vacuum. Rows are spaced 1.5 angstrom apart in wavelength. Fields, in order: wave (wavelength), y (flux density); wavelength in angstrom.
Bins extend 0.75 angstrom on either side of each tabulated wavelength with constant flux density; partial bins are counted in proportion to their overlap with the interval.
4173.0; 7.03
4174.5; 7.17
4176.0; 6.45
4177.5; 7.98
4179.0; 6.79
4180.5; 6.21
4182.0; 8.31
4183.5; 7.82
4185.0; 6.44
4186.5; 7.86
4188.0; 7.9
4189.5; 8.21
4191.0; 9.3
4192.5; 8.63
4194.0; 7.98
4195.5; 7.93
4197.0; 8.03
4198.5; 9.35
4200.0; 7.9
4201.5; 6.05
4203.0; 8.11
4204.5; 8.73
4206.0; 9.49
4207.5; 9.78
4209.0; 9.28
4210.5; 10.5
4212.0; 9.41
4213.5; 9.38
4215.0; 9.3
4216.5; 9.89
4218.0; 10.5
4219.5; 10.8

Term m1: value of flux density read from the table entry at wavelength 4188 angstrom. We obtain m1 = 7.9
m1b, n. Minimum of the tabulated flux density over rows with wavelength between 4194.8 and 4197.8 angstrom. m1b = 7.93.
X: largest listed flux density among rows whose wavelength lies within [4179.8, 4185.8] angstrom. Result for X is 8.31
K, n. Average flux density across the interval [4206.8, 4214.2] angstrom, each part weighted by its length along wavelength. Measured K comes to 9.67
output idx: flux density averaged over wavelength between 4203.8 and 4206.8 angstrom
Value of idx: 9.13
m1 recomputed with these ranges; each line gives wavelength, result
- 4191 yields 9.3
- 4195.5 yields 7.93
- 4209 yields 9.28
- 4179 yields 6.79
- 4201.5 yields 6.05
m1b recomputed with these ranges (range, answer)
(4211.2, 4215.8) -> 9.3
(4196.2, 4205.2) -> 6.05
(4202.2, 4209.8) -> 8.11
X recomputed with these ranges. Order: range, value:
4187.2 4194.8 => 9.3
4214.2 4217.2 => 9.89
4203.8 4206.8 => 9.49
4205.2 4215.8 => 10.5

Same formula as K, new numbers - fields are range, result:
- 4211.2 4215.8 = 9.38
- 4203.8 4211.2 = 9.56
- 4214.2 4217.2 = 9.59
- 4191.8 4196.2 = 8.18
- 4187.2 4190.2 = 8.05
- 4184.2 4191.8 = 7.95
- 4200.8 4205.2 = 7.64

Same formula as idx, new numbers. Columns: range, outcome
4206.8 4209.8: 9.54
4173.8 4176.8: 6.82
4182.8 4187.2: 7.36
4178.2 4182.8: 7.12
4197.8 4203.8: 7.85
